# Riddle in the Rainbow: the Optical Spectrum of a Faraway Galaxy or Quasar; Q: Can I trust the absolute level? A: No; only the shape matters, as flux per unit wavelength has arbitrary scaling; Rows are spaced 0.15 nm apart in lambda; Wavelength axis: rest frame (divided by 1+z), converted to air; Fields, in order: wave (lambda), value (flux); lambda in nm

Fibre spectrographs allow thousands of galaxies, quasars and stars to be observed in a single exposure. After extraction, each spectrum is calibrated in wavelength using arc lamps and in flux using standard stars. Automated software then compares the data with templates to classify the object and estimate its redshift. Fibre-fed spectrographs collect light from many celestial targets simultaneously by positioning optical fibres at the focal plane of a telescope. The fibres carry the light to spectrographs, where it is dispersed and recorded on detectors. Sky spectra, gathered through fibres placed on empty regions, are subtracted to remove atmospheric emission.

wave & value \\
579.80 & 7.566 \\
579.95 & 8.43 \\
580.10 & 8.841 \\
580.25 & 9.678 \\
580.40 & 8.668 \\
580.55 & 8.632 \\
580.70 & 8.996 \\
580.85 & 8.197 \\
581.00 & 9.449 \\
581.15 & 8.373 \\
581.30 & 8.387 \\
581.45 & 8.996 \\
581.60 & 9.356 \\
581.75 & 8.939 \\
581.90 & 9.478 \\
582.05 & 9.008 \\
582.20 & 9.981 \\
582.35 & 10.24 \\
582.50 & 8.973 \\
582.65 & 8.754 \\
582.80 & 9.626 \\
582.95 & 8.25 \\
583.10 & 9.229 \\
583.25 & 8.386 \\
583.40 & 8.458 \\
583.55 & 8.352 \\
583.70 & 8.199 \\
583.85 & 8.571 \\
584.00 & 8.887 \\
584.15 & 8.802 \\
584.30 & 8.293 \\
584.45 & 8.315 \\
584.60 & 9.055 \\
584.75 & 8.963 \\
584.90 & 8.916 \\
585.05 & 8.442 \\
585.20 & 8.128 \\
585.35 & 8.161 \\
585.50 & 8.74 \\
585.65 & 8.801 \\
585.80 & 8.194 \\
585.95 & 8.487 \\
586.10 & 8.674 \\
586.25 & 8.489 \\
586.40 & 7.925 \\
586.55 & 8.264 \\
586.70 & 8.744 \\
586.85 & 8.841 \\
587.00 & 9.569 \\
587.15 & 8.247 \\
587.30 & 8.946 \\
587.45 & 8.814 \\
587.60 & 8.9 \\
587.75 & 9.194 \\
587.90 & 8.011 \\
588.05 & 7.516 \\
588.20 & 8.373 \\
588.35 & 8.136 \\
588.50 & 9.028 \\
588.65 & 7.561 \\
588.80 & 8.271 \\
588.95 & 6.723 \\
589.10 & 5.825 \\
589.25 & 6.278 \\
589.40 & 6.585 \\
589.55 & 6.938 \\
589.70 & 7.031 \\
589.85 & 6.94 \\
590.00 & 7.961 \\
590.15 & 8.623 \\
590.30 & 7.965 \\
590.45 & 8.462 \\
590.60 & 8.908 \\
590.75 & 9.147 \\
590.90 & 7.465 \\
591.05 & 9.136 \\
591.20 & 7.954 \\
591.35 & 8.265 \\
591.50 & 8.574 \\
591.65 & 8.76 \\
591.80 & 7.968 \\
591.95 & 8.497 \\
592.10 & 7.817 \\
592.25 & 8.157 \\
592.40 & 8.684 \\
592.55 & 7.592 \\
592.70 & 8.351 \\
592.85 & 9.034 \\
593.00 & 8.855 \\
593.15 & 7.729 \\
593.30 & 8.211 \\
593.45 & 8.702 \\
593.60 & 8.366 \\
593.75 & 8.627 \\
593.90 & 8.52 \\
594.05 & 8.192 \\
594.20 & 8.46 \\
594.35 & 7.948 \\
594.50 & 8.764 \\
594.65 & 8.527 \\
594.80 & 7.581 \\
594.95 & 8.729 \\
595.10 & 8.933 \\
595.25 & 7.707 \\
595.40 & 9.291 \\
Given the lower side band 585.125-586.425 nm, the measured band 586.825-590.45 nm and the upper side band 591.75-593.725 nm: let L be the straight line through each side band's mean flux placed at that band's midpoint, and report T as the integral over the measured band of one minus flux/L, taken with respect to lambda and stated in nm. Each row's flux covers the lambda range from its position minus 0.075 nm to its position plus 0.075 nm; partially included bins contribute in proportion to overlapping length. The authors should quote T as 0.20 nm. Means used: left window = 8.42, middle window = 7.93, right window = 8.32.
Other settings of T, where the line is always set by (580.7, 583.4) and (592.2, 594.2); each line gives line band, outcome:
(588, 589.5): 0.21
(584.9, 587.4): 0.07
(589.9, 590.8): 0.01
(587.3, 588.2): 0.02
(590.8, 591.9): 0.02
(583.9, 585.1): 0.02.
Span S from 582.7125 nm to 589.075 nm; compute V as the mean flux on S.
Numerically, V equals 8.49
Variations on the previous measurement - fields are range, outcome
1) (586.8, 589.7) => 7.96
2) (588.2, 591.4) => 7.78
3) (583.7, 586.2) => 8.58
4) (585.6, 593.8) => 8.2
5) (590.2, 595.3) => 8.37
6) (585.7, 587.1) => 8.57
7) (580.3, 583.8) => 8.91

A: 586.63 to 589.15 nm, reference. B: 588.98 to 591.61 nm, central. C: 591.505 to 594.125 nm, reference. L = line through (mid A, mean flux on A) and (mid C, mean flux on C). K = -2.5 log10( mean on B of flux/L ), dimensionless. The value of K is 0.08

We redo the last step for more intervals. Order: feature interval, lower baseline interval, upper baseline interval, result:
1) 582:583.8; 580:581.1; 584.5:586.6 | -0.03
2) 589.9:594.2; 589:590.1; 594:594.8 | -0.11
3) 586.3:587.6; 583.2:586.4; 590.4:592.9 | -0.02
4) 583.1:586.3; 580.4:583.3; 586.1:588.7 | 0.03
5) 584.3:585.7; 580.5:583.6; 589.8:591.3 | 0.02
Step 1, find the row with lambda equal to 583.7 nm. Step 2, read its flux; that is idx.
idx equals 8.199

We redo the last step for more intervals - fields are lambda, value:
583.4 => 8.458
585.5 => 8.74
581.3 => 8.387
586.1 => 8.674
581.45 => 8.996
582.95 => 8.25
